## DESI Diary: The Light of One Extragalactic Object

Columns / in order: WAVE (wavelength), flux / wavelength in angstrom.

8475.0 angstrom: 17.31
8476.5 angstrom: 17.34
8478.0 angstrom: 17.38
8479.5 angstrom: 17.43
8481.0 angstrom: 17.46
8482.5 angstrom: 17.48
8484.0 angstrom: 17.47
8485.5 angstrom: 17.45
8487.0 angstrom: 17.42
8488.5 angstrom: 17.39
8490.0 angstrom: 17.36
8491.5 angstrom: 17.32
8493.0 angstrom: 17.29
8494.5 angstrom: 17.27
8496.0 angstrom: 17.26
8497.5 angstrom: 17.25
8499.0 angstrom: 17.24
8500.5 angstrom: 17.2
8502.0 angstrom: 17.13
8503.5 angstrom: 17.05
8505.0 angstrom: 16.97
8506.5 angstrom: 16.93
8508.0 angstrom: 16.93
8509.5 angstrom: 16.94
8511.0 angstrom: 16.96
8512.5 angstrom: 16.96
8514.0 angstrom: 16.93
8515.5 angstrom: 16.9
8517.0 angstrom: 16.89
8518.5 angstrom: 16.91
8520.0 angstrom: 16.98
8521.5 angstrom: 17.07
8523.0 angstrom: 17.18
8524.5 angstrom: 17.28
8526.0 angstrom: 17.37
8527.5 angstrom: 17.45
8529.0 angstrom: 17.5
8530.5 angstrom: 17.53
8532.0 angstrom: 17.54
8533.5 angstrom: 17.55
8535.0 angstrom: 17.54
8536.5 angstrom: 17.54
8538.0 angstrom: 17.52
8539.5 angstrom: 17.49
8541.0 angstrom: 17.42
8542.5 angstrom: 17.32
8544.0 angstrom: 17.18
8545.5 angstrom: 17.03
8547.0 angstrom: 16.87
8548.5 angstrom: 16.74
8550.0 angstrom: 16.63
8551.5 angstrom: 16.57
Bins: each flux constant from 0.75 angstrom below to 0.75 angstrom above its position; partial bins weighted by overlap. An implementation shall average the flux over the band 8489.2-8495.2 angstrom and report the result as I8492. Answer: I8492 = 17.3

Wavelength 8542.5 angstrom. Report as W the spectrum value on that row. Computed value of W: 17.32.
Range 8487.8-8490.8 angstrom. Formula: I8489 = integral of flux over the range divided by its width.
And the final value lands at 17.4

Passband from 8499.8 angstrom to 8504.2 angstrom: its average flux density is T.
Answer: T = 17.1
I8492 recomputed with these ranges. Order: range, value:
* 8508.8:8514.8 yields 16.9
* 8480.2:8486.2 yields 17.5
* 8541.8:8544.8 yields 17.2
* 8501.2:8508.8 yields 17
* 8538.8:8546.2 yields 17.3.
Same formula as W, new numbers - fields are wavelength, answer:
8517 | 16.89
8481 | 17.46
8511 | 16.96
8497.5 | 17.25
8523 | 17.18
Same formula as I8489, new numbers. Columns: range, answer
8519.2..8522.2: 17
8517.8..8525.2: 17.1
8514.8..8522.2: 16.9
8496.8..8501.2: 17.2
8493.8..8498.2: 17.3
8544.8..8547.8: 16.9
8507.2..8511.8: 16.9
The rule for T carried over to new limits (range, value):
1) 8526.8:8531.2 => 17.5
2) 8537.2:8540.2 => 17.5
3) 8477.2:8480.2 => 17.4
